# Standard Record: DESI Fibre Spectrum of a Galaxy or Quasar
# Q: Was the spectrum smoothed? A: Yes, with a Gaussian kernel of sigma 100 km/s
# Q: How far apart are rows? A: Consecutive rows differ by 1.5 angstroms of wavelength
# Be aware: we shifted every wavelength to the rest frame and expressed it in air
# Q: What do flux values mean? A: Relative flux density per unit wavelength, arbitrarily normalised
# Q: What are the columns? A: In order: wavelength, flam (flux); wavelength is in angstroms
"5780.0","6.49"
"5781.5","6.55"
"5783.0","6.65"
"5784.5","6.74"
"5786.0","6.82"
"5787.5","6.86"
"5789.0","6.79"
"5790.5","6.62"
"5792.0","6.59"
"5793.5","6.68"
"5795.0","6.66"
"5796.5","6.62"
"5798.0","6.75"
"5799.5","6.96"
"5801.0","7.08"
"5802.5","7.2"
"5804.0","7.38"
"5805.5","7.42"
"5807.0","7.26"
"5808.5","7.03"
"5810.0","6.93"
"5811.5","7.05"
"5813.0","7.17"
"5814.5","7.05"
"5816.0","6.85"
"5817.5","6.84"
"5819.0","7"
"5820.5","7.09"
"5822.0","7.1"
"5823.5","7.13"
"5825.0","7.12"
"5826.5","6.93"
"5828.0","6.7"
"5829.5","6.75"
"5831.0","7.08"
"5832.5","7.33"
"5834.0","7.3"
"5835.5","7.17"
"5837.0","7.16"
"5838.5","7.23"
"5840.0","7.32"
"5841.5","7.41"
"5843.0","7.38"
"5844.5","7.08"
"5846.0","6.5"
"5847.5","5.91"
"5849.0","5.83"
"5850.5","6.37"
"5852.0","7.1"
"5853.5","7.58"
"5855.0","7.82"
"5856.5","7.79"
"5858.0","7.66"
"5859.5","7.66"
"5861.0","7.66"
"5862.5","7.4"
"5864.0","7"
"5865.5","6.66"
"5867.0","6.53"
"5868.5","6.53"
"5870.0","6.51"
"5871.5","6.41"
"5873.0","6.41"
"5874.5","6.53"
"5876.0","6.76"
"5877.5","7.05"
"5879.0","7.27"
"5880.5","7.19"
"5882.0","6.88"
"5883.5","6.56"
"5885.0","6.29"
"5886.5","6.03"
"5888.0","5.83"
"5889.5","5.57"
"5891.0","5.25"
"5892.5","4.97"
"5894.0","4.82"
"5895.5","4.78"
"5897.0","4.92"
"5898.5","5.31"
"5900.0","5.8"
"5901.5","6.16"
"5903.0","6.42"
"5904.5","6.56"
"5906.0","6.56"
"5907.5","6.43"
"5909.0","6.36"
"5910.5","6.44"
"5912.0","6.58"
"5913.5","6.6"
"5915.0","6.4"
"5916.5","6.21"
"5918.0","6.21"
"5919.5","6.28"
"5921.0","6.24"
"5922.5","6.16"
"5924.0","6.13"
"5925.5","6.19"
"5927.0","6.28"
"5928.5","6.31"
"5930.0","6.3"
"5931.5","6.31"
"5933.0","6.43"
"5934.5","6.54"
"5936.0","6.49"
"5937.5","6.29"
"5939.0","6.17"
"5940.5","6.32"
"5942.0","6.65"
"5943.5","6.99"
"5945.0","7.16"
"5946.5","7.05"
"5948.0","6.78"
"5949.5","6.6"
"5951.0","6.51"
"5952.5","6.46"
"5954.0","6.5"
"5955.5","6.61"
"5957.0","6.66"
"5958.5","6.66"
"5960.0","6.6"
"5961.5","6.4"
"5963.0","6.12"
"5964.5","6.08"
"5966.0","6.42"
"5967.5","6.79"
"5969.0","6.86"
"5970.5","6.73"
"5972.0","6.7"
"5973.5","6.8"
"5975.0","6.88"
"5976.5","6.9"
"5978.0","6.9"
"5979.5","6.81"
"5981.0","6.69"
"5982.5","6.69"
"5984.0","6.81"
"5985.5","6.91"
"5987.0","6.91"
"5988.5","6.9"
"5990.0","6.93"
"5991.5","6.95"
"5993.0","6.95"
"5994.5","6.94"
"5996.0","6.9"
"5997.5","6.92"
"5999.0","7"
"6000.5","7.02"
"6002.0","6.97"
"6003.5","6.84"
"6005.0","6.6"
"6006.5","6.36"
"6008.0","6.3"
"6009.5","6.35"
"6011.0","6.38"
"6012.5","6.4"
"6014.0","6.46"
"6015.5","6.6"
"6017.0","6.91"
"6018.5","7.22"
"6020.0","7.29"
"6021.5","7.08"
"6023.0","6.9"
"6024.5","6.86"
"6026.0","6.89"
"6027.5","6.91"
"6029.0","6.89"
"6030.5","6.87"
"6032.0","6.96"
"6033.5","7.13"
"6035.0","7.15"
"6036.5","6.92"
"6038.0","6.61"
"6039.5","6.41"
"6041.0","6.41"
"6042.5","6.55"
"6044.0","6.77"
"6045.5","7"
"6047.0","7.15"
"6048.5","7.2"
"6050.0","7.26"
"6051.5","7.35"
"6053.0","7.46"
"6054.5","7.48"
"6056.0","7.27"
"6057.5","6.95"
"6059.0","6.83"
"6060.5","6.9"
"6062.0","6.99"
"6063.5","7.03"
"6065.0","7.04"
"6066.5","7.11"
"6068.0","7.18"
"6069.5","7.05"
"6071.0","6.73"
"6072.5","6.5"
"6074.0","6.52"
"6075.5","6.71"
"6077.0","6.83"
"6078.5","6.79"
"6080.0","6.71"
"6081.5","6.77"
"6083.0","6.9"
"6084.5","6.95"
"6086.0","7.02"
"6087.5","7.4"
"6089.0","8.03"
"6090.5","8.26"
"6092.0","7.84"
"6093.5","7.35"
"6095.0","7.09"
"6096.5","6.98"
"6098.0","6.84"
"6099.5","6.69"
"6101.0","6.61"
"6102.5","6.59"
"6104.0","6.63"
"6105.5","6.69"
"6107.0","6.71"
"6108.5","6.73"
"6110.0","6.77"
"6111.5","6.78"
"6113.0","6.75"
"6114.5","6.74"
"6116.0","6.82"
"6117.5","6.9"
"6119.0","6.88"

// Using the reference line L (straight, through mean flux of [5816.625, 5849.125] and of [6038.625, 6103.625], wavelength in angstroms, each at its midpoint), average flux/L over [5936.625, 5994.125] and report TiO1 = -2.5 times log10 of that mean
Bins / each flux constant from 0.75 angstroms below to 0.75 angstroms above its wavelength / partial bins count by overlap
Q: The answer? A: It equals 0.05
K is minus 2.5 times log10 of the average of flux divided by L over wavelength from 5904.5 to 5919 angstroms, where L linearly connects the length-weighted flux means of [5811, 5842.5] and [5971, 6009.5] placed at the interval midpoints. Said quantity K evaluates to 0.08 mag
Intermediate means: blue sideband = 7.09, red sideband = 6.81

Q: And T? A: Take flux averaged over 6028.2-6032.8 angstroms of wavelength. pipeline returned 6.91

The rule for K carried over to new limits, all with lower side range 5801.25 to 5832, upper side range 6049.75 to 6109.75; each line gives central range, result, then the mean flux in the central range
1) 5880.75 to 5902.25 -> 0.232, 5.69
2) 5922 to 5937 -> 0.118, 6.32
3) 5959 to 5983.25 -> 0.061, 6.65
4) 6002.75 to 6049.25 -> 0.037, 6.79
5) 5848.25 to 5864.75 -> -0.032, 7.26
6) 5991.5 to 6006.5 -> 0.023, 6.88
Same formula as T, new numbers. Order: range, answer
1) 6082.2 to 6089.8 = 7.26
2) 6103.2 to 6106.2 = 6.66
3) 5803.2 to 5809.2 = 7.27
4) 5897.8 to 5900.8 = 5.57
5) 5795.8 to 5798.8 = 6.69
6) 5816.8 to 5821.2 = 6.98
